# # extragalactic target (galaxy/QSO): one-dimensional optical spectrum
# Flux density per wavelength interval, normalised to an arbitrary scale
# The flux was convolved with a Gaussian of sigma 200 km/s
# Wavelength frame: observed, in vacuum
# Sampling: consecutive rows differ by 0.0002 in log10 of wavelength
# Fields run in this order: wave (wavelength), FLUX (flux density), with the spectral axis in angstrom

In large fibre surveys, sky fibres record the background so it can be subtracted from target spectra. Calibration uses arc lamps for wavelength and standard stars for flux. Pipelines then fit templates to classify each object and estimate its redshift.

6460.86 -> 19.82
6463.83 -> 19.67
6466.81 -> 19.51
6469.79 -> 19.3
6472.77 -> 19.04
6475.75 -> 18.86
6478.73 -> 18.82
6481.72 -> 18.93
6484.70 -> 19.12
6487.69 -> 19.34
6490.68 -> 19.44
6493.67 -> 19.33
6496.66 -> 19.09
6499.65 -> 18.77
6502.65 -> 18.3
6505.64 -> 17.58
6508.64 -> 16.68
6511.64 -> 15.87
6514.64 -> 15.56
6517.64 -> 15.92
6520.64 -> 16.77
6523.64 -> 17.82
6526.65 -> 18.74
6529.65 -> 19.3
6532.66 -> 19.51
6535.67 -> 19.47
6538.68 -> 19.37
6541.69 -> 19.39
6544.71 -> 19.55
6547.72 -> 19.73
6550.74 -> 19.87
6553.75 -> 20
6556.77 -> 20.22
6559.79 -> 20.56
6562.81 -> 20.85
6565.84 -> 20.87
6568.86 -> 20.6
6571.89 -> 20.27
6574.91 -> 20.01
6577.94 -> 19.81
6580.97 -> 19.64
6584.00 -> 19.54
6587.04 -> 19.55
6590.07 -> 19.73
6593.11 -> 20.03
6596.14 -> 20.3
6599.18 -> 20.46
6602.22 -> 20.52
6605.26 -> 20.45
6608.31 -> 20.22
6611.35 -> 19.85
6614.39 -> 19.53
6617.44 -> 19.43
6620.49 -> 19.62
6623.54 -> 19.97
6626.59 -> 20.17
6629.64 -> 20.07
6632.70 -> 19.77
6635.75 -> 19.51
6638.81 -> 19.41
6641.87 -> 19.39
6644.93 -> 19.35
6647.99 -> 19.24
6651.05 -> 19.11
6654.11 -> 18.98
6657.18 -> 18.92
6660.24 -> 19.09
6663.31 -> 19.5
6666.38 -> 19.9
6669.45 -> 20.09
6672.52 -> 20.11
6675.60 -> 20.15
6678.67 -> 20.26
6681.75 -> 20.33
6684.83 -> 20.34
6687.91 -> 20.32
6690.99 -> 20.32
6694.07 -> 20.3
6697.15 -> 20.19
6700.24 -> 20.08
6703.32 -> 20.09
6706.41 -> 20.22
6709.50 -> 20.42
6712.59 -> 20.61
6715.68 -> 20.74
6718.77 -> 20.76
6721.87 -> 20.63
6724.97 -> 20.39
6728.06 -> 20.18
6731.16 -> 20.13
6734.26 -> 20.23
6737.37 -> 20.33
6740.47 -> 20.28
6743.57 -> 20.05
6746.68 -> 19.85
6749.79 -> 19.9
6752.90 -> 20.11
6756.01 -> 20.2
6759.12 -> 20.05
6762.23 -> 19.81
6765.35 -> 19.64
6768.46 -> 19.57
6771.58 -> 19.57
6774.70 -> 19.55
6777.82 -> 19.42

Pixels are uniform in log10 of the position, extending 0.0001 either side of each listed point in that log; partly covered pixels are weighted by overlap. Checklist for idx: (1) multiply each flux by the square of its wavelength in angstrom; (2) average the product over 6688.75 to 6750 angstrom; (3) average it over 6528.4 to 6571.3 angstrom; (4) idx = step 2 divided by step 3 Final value 1.07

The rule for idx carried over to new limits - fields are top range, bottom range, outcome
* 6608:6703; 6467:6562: 1.10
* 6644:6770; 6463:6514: 1.15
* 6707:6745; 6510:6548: 1.19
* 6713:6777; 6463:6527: 1.19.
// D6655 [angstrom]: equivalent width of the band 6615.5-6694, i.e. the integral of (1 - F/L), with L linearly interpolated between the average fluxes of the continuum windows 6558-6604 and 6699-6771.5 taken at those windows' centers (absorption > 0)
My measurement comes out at 1.7 angstrom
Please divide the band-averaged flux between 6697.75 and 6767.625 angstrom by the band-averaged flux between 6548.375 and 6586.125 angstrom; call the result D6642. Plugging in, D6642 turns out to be 1.00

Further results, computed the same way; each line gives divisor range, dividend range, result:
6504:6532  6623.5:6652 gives 1.14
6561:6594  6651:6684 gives 0.98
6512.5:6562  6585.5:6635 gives 1.06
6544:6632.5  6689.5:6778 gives 1.00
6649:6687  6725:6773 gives 1.01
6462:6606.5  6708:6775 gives 1.05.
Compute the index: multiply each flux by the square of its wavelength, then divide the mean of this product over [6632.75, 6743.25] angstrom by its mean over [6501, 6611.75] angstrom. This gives 1.08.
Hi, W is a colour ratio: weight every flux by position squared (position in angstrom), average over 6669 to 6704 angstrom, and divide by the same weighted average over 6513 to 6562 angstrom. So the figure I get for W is 1.12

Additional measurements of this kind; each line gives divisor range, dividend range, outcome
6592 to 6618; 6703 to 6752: 1.05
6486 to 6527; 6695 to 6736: 1.22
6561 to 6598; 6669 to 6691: 1.04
